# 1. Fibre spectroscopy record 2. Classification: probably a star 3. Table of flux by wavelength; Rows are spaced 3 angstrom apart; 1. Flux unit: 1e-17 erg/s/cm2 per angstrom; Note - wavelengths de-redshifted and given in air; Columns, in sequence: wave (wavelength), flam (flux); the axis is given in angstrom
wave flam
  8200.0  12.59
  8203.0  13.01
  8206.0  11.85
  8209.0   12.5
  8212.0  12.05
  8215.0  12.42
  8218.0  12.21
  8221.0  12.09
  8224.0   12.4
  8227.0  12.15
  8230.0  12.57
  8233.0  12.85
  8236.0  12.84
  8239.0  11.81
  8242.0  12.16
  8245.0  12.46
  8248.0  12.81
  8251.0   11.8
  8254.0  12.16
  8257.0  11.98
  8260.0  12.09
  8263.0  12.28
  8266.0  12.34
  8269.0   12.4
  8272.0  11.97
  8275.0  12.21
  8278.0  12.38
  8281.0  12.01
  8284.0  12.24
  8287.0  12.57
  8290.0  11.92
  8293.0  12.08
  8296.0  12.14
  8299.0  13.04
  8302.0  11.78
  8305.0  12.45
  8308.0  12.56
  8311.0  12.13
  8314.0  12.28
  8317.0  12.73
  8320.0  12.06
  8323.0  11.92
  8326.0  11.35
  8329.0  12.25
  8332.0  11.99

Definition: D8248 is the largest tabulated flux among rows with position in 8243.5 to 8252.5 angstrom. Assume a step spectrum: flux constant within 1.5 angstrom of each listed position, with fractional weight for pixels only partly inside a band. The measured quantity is 12.81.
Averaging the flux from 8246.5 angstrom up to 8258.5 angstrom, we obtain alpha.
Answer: 12.2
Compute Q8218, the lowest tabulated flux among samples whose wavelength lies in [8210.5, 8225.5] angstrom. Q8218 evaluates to 12.05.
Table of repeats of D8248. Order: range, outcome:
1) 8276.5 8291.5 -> 12.57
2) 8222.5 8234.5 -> 12.85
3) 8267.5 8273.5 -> 12.4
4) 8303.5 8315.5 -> 12.56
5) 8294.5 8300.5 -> 13.04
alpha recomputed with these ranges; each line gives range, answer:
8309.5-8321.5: 12.3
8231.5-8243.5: 12.4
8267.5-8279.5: 12.2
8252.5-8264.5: 12.1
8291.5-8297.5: 12.1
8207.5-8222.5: 12.3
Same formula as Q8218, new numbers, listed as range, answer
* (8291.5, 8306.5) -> 11.78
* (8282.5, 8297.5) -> 11.92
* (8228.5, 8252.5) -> 11.8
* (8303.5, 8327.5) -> 11.35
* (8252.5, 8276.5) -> 11.97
